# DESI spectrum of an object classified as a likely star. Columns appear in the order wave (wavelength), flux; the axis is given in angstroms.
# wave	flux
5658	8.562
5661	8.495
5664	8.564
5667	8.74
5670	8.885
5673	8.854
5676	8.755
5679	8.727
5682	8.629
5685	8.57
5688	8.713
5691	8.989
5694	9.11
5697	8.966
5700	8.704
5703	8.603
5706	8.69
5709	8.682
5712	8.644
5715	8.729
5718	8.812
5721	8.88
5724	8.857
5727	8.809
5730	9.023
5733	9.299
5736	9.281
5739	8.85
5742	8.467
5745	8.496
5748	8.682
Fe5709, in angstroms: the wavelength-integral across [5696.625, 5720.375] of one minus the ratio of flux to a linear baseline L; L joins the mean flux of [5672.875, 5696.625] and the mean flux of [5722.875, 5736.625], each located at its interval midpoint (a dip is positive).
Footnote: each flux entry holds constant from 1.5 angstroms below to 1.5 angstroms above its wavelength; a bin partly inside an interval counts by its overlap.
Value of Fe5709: 0.5 angstroms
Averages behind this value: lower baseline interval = 8.8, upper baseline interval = 9.04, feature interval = 8.72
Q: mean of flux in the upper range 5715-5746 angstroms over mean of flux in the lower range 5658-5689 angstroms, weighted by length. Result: 1.0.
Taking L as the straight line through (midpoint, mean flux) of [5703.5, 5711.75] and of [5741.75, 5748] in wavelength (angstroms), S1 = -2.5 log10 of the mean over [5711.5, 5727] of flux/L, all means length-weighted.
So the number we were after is -0.02 mag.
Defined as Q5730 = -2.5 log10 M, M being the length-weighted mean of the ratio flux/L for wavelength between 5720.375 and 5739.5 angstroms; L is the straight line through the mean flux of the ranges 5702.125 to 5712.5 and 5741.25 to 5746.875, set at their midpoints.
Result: -0.06 mag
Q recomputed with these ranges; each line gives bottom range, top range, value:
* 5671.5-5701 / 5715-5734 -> 1.01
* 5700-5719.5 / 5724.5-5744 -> 1.03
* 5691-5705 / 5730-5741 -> 1.03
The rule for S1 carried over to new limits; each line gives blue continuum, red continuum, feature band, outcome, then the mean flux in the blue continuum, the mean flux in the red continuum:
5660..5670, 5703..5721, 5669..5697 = -0.017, 8.65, 8.72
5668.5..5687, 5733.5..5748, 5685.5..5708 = -0.007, 8.74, 8.8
